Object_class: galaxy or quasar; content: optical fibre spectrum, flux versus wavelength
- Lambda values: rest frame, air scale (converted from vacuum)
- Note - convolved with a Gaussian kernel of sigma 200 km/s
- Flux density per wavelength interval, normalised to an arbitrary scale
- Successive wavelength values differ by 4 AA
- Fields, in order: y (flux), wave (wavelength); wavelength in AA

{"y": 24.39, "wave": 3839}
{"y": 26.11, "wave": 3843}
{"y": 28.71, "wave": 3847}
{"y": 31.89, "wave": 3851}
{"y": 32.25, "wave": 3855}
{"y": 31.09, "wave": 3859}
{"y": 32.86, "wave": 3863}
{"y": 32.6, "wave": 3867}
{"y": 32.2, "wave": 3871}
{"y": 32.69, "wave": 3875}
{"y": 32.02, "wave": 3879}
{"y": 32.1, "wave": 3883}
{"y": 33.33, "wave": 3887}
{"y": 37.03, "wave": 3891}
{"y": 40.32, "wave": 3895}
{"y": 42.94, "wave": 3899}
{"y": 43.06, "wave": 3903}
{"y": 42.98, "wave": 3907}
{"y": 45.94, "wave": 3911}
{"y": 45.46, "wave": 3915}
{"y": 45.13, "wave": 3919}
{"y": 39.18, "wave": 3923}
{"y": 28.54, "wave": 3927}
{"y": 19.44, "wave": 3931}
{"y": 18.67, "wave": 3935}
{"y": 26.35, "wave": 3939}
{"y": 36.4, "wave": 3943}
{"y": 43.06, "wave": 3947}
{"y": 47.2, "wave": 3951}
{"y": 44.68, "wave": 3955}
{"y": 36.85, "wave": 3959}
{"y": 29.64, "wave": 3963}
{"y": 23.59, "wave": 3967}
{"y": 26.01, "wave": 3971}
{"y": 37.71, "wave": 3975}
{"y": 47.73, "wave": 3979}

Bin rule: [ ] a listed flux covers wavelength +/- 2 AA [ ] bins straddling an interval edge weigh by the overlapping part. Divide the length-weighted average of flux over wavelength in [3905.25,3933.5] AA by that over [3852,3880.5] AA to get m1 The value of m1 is 1.17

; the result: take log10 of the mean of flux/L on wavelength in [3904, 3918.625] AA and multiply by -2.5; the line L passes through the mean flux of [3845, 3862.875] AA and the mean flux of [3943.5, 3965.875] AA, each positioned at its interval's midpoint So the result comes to -0.24 mag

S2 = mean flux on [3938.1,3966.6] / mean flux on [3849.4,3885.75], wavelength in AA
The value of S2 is 1.2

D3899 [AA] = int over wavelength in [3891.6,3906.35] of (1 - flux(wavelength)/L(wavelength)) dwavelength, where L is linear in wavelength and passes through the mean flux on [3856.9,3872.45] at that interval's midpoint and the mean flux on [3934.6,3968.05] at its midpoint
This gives -3.7 AA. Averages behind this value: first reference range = 32.2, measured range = 41.7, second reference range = 35.1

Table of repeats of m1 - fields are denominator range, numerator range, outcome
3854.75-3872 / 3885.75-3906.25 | 1.24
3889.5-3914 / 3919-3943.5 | 0.69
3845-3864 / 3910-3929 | 1.30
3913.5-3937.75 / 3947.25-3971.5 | 1.11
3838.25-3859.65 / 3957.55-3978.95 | 1.10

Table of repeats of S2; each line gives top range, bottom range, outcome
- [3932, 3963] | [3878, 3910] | 0.92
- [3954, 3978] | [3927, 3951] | 1.10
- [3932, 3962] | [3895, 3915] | 0.81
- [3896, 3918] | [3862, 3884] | 1.36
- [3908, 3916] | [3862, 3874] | 1.39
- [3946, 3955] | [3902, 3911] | 1.04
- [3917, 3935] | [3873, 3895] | 0.92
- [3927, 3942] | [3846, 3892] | 0.72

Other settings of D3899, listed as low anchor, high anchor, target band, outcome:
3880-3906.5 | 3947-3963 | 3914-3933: 2.20 AA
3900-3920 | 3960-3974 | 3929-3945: 4.87 AA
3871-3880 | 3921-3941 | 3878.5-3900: -3.82 AA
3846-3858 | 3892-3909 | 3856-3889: 3.02 AA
